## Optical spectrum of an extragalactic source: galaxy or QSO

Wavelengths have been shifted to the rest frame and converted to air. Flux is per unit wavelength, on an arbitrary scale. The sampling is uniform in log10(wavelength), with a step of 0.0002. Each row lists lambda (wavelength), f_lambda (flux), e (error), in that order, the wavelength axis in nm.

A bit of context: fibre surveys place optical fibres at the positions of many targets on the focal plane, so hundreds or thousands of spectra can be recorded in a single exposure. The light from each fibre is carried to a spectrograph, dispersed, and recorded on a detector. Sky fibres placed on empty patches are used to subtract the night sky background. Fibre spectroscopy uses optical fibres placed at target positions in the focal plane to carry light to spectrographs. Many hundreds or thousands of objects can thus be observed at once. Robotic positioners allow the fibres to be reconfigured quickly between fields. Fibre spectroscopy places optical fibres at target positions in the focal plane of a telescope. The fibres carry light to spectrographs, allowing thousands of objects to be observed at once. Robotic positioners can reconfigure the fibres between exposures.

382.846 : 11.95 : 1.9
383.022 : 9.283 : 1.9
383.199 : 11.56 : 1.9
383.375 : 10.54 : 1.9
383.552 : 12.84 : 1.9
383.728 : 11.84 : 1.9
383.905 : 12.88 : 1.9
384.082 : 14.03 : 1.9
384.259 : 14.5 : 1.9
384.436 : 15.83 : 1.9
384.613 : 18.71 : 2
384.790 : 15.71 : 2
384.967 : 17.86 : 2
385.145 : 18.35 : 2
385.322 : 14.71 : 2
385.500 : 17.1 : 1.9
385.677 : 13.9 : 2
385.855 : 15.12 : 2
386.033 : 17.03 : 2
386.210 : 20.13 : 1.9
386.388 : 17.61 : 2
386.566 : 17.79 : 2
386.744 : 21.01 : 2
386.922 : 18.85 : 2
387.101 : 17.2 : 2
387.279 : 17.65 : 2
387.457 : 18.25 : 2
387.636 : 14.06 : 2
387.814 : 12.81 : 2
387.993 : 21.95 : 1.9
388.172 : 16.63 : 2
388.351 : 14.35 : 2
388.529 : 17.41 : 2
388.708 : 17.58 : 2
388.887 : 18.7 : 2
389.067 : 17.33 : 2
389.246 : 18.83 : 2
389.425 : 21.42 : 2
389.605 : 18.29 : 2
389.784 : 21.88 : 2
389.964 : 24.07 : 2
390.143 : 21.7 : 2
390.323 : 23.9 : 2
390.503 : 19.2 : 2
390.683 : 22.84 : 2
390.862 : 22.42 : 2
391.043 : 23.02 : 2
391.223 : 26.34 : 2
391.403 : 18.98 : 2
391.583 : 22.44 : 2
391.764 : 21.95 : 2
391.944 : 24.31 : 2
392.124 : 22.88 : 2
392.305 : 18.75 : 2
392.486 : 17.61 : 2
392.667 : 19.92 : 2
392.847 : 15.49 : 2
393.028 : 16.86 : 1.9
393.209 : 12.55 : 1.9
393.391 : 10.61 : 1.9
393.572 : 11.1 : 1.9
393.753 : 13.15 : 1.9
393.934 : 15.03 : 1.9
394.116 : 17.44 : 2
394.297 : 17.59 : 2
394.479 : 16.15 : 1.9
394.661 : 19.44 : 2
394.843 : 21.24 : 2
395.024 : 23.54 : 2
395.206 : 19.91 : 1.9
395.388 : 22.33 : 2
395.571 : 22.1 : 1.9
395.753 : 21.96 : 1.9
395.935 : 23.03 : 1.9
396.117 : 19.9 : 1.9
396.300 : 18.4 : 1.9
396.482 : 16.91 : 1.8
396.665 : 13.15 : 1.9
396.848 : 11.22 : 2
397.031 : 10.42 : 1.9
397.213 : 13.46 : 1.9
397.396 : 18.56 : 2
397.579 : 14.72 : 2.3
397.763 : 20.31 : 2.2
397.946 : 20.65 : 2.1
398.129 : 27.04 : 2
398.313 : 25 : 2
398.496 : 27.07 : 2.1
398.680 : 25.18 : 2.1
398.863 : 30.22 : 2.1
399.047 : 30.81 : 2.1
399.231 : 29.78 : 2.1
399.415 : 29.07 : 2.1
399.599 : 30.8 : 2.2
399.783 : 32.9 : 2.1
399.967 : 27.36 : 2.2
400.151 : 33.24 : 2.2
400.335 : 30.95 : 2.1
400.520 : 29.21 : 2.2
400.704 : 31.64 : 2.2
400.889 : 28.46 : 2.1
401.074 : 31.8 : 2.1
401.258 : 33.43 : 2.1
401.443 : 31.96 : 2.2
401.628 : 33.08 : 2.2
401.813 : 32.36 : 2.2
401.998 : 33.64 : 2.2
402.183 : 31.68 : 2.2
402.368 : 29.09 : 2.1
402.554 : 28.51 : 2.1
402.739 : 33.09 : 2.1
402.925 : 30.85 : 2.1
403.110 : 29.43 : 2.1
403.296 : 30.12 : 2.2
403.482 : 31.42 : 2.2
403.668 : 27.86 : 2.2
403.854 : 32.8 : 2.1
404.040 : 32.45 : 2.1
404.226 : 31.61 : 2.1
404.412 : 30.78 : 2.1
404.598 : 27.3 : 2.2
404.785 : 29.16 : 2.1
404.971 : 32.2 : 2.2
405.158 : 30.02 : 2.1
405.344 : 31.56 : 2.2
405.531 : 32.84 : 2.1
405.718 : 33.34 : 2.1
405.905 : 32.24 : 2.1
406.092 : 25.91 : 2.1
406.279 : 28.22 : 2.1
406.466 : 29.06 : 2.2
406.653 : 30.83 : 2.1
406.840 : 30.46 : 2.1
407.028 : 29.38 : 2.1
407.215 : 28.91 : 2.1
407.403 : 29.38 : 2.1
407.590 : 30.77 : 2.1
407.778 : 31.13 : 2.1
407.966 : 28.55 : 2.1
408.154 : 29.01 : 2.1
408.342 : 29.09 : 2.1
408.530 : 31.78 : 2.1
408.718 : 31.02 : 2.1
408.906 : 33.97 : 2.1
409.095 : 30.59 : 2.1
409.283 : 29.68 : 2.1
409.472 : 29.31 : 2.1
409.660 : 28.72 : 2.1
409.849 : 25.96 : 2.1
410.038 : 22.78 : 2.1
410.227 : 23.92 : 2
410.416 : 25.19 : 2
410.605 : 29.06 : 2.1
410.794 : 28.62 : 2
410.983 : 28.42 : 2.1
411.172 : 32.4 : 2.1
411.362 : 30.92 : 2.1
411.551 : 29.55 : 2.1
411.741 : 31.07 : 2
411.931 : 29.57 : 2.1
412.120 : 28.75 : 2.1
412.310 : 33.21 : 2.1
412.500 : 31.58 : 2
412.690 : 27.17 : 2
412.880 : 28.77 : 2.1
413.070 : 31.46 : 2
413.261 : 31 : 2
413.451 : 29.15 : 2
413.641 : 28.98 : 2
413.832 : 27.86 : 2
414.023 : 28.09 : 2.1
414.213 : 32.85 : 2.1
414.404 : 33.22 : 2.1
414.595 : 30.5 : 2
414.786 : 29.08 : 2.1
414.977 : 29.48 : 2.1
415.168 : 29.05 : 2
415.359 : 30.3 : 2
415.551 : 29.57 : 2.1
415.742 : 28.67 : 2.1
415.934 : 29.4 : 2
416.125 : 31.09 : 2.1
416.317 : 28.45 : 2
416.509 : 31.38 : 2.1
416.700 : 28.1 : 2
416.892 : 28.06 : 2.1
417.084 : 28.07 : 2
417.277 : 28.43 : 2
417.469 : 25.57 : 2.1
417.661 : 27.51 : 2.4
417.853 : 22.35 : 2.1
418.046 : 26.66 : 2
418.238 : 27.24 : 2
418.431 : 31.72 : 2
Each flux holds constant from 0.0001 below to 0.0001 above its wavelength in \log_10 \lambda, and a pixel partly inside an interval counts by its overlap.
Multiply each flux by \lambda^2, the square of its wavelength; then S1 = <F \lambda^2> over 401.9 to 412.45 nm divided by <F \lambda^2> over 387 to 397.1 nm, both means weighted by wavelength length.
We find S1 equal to 1.7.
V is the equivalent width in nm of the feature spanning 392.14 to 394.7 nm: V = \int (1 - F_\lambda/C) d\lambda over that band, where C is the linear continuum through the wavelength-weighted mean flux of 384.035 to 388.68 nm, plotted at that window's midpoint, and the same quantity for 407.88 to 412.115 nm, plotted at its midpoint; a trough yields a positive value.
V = 0.57 nm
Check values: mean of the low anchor 16.9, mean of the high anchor 29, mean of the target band 16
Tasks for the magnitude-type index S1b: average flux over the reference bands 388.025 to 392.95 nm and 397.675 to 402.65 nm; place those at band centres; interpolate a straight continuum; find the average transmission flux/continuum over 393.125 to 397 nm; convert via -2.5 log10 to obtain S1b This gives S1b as 0.38 mag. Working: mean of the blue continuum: 20.3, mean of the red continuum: 29.5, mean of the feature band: 17.4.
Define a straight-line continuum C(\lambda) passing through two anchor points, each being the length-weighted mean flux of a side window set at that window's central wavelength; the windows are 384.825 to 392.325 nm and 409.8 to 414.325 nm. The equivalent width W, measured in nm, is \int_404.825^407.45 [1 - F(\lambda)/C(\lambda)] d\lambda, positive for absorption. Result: -0.37 nm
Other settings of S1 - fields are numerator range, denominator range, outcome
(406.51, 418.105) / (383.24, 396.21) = 1.80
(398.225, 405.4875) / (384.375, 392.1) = 1.72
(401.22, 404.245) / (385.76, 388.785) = 1.95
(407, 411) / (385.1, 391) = 1.73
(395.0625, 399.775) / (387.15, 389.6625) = 1.31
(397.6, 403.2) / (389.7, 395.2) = 1.58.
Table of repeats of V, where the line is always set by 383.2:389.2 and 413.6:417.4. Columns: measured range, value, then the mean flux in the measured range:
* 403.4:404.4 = -0.28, 31.2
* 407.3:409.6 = -0.35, 30.3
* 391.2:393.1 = -0.14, 20.3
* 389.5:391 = -0.30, 21.8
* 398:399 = -0.23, 26.8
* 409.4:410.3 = 0.03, 26.1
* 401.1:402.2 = -0.45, 32.7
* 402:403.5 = -0.44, 30.7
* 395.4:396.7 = 0.06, 19.8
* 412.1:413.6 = -0.10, 30.2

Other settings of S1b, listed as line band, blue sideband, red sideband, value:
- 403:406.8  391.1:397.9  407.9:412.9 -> -0.20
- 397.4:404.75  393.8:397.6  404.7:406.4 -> -0.18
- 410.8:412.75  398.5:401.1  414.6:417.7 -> -0.04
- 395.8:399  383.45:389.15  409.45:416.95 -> 0.10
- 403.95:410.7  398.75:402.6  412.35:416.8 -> 0.03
